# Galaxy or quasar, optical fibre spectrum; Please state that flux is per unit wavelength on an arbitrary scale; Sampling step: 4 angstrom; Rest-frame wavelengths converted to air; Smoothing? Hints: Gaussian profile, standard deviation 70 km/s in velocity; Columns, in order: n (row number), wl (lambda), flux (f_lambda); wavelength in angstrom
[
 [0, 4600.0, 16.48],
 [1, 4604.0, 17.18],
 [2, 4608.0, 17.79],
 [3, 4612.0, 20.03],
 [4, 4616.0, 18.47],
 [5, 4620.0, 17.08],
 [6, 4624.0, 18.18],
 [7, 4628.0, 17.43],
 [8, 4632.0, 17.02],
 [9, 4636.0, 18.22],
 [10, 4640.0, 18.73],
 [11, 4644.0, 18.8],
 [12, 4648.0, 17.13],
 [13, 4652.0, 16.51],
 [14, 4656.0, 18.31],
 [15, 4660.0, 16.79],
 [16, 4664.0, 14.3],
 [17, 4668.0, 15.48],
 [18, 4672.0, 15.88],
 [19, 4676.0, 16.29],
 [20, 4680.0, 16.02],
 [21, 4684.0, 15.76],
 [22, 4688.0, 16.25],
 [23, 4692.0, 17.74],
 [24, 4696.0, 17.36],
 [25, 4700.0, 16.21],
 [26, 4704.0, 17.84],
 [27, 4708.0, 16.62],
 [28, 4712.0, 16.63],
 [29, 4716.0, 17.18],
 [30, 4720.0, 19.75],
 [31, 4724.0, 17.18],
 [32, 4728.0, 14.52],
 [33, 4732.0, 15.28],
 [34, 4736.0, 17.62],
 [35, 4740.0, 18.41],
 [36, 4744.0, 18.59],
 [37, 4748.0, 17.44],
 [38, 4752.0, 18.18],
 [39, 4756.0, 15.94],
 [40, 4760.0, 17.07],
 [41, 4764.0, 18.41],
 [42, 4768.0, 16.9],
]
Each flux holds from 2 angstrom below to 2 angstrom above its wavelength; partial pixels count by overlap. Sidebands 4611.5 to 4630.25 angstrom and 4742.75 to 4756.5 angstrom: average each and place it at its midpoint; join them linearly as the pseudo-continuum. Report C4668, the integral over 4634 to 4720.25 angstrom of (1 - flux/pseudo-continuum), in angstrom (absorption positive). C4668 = 4.6 angstrom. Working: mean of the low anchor 18.1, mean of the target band 16.9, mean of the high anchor 17.7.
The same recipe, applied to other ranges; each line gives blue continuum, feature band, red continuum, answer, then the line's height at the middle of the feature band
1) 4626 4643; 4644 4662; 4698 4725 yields 0.41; 17.8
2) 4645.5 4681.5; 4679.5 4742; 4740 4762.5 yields 0.26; 17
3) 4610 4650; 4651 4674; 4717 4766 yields 2.18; 17.9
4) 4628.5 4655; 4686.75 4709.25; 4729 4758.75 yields 0.55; 17.5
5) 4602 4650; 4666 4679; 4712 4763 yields 1.32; 17.7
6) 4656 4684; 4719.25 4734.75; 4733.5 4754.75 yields 0.86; 17.5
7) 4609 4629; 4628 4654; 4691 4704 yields 0.35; 18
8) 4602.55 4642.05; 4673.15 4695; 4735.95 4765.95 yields 1.76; 17.9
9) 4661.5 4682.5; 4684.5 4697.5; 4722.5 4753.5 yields -0.72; 16.1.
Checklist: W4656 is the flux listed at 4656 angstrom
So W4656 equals 18.31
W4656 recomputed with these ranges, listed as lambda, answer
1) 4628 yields 17.43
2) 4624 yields 18.18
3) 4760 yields 17.07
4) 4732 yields 15.28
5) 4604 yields 17.18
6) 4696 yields 17.36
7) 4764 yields 18.41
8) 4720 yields 19.75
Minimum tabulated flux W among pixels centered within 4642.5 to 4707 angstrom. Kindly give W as 14.3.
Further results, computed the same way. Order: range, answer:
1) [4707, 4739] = 14.52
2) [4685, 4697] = 16.25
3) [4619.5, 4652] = 16.51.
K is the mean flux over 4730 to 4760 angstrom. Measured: 17.3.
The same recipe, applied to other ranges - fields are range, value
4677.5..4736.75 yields 16.8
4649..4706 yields 16.5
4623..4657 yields 17.8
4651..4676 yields 16.2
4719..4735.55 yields 16.6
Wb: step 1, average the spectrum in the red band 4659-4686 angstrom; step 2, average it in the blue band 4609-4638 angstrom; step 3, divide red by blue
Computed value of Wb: 0.87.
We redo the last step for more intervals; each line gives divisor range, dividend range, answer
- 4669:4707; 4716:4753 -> 1.05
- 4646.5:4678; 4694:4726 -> 1.06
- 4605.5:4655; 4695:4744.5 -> 0.95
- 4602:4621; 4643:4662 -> 0.96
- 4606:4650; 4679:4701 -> 0.92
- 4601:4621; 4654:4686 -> 0.89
